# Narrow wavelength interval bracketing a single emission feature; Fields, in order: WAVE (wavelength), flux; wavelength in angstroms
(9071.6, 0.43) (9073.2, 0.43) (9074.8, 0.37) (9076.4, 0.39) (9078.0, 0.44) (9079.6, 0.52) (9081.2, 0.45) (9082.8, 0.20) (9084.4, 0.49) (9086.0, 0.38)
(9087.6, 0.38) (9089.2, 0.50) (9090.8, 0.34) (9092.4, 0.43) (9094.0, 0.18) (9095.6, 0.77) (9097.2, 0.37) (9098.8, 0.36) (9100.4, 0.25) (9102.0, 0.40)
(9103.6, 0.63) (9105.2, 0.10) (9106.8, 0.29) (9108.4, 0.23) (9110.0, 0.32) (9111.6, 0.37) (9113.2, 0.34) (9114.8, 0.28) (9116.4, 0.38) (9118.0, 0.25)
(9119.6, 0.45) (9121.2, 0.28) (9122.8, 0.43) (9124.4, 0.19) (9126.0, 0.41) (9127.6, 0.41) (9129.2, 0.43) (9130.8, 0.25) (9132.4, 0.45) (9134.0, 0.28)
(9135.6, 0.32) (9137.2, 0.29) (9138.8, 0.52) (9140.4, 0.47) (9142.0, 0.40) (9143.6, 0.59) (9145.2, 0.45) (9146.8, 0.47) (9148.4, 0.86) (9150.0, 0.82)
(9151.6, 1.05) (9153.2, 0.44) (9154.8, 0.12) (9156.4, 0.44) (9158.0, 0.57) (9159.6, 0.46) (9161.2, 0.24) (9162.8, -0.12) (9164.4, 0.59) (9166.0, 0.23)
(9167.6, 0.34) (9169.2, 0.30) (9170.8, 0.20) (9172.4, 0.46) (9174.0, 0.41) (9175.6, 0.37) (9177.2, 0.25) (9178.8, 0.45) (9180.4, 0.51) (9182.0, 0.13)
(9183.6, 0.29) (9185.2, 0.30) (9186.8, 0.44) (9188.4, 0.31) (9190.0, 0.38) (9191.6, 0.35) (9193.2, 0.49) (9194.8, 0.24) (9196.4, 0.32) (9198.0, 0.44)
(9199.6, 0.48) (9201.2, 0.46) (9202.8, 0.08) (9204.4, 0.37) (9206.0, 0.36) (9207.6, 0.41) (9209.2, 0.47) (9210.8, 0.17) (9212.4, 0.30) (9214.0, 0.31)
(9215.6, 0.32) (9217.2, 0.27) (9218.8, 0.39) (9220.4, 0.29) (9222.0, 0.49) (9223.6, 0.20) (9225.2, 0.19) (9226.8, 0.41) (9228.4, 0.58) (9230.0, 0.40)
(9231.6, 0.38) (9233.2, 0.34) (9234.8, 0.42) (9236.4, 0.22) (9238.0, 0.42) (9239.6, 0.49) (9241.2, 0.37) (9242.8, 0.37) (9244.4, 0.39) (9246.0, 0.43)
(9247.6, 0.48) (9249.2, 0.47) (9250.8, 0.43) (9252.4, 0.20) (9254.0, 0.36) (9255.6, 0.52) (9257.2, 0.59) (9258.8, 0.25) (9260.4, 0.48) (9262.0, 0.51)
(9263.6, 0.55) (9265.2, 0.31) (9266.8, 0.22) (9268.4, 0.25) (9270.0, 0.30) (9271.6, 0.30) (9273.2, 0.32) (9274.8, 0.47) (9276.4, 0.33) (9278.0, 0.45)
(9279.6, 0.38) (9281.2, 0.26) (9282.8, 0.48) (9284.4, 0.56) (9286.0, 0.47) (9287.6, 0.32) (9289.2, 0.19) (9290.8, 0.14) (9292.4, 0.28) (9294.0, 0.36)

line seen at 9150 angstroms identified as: [O III] 5007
